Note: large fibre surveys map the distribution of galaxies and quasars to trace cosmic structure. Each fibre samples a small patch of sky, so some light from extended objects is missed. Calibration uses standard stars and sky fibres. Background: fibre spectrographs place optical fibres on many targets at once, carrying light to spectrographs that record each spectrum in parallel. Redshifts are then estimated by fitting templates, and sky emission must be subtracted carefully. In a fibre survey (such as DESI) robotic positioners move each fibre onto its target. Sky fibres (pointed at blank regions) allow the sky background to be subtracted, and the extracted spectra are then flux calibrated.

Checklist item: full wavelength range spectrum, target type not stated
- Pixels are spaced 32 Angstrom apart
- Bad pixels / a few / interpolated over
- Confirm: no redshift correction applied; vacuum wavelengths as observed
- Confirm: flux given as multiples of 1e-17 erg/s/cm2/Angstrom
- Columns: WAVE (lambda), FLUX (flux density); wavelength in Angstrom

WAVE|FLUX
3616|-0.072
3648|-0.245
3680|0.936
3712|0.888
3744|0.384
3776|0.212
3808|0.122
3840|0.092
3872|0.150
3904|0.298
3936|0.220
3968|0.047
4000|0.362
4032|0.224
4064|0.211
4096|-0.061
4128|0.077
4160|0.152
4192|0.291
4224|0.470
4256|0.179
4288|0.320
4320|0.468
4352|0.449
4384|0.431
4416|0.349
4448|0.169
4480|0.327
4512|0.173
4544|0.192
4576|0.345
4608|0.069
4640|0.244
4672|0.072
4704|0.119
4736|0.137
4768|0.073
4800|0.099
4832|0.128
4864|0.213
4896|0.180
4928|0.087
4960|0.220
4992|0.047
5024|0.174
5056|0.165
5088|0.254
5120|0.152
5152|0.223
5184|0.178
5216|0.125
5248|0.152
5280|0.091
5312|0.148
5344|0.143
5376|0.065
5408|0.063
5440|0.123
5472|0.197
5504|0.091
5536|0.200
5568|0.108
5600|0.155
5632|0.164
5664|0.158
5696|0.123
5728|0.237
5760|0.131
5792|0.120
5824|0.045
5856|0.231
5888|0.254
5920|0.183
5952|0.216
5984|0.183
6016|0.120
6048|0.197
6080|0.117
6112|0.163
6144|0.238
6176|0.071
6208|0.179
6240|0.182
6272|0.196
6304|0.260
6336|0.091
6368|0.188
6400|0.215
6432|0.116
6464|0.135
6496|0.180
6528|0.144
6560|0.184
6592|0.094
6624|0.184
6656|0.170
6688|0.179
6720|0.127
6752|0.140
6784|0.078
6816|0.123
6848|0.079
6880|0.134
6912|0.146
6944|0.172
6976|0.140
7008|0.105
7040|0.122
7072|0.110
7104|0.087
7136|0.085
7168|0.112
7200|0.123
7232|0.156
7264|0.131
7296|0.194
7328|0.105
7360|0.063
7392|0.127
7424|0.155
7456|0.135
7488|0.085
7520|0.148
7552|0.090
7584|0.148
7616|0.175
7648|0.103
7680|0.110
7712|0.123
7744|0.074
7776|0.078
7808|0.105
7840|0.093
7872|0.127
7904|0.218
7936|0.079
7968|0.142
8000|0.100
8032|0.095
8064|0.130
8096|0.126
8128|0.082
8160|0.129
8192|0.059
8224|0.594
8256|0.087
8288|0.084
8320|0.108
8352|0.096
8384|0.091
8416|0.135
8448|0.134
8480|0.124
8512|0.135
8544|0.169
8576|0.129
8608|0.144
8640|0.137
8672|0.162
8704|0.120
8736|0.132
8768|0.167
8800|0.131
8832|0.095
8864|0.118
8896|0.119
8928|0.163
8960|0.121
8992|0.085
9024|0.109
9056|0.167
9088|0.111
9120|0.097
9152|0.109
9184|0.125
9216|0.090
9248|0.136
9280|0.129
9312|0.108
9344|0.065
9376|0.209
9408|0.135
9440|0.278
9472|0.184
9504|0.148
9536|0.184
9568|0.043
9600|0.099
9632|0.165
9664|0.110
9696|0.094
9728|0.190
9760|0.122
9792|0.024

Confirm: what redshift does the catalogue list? 1.20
